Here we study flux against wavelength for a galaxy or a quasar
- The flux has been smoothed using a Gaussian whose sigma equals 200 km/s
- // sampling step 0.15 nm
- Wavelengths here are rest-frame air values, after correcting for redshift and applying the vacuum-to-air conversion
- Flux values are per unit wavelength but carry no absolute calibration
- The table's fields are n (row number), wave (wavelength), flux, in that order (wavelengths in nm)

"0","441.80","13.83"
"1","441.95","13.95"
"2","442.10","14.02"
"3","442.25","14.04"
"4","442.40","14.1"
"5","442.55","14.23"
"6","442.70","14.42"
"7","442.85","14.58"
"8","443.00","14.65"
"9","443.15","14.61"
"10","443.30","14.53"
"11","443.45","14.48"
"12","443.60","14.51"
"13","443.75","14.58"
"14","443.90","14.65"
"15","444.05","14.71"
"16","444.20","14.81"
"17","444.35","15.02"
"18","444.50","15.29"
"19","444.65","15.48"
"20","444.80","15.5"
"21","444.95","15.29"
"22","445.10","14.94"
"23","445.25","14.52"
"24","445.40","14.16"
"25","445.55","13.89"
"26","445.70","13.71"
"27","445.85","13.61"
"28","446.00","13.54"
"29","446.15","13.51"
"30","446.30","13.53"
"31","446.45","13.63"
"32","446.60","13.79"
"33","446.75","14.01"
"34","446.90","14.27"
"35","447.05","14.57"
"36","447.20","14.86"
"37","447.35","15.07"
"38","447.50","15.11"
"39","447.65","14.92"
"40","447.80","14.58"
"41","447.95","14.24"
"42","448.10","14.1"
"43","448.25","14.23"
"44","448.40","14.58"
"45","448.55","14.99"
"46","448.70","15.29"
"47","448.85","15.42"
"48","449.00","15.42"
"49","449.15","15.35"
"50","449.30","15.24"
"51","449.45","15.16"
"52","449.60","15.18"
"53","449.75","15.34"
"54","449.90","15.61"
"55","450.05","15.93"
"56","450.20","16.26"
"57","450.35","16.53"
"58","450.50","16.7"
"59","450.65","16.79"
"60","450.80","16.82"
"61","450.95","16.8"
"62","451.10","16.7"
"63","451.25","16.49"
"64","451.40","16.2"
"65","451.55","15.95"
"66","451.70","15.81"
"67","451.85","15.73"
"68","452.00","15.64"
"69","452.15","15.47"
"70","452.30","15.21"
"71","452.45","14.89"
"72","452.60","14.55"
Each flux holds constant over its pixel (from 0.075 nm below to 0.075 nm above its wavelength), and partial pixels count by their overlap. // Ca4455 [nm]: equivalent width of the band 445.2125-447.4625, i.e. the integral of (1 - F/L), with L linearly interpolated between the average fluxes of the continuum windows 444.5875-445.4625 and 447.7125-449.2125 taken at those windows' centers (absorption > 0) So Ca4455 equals 0.131 nm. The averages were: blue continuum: 15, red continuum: 14.8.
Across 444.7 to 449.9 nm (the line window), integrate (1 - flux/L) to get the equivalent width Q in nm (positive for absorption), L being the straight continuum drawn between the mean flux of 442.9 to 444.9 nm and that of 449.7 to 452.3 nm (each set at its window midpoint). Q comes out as 0.29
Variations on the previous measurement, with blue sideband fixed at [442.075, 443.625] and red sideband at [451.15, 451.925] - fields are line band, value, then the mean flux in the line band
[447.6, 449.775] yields 0.08 nm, 14.9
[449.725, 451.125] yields -0.05 nm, 16.4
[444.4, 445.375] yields -0.02 nm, 15.1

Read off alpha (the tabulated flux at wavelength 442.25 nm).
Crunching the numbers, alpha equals 14.04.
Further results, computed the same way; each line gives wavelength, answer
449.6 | 15.18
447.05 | 14.57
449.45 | 15.16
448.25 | 14.23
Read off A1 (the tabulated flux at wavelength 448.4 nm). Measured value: 14.58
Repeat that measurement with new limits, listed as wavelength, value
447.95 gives 14.24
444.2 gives 14.81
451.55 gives 15.95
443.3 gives 14.53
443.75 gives 14.58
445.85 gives 13.61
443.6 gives 14.51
